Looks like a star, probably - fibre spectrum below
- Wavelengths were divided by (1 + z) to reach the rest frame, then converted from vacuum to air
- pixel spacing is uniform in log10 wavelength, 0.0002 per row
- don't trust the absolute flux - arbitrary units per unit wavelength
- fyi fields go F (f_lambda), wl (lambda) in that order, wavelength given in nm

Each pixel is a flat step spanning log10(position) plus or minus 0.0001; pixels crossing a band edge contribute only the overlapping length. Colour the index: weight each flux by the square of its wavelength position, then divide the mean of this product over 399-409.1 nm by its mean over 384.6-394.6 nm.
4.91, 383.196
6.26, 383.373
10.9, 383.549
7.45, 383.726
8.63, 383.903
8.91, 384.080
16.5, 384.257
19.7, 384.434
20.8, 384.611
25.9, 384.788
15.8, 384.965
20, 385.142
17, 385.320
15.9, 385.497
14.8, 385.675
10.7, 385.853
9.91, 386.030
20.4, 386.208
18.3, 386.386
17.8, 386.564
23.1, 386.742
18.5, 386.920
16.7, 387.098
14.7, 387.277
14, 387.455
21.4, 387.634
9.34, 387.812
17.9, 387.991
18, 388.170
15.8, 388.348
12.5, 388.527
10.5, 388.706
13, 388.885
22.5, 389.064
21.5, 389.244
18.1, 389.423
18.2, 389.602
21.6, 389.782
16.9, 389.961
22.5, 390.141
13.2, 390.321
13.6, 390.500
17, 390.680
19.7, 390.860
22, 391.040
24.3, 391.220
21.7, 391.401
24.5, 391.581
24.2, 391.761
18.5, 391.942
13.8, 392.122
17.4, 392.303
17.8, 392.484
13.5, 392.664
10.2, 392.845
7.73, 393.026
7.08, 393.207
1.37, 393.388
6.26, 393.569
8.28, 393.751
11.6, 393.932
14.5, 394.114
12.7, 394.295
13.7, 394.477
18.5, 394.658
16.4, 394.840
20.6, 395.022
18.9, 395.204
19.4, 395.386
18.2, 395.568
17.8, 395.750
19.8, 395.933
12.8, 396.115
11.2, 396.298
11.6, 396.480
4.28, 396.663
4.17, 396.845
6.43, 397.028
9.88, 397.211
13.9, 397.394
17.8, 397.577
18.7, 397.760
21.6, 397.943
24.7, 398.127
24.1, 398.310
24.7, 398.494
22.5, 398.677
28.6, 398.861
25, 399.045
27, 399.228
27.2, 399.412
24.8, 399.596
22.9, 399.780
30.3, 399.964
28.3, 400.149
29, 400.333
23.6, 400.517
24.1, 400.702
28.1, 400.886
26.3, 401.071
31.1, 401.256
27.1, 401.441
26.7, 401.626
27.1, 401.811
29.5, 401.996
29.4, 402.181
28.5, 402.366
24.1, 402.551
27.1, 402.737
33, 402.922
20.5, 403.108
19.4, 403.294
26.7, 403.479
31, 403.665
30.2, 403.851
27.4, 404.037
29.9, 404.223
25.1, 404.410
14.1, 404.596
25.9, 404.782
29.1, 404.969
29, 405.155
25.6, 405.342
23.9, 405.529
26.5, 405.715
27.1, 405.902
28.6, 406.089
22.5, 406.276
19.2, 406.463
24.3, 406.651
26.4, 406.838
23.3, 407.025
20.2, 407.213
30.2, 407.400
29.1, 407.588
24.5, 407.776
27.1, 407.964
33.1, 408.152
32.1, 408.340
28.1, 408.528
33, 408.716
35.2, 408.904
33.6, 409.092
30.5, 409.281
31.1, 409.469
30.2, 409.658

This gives 1.79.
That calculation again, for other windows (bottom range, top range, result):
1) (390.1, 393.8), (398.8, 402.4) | 1.84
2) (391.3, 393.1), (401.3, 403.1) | 1.71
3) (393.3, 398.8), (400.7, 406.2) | 1.85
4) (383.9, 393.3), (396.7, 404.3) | 1.53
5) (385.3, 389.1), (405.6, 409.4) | 1.93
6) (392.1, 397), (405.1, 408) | 2.10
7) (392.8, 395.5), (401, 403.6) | 2.23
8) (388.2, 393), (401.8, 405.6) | 1.60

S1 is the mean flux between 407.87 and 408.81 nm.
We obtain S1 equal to 30.7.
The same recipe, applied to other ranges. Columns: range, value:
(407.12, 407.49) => 25.2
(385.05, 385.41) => 18.5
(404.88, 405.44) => 27.9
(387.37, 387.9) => 14.9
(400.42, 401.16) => 25.6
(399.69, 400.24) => 27.2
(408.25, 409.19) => 32.4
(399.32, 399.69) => 26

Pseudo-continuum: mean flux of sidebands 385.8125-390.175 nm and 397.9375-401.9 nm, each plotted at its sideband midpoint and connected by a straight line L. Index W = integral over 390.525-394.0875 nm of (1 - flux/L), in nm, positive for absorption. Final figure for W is 0.88 nm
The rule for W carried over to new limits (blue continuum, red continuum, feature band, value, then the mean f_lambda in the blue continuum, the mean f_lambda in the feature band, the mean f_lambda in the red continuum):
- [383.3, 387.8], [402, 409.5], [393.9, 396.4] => 0.58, 15.7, 16.2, 27.1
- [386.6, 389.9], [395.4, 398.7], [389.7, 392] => -0.46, 17.1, 20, 15.7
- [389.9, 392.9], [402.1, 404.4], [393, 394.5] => 0.82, 18.4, 9.11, 27.2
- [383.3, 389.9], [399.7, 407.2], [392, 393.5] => 0.65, 16.1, 11.2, 26.2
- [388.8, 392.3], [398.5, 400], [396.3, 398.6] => 0.90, 19.3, 15.1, 25.8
